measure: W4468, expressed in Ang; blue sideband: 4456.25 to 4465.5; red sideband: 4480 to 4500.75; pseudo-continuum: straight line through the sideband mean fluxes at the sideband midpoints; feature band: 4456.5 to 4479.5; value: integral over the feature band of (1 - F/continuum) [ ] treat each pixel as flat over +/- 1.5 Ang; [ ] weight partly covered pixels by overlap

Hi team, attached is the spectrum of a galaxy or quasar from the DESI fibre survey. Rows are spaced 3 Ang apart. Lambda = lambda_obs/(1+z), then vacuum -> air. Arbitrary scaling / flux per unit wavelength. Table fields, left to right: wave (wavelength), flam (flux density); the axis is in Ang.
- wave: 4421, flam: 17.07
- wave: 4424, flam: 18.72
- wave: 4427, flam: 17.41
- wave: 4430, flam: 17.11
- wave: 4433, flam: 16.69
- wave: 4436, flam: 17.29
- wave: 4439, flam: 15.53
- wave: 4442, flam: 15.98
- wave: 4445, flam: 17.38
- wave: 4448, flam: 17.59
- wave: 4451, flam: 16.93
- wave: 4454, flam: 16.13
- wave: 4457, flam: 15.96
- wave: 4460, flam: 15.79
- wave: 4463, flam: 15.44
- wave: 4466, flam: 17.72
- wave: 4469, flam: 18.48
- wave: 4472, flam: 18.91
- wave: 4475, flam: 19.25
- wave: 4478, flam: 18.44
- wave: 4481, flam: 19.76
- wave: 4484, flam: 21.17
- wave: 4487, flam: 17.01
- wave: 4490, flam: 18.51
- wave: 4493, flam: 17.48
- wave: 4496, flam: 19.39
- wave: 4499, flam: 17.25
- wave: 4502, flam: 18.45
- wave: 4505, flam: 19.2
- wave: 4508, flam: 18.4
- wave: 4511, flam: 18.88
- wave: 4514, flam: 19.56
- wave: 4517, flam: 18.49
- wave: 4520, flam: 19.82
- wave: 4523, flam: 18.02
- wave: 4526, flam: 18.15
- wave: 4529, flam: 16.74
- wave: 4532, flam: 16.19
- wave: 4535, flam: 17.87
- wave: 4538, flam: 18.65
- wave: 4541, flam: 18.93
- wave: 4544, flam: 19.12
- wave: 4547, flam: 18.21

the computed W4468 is -1.35 Ang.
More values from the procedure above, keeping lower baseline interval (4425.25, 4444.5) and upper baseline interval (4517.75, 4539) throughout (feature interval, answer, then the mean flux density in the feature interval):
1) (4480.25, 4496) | -1.3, 18.8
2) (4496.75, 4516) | -1.1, 18.6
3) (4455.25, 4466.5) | 0.6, 16.1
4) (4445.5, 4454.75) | 0.0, 17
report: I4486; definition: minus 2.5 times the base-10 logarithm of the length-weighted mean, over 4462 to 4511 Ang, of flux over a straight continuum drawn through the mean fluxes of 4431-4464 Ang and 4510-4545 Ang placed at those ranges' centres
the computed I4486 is -0.07 mag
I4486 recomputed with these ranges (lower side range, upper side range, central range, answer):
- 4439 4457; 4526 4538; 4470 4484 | -0.15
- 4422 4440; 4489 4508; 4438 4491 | 0.01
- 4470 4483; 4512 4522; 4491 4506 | 0.05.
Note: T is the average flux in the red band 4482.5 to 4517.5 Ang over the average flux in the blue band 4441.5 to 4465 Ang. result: 1.1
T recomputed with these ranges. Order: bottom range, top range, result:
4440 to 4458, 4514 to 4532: 1.09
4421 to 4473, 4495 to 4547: 1.08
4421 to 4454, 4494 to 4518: 1.10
